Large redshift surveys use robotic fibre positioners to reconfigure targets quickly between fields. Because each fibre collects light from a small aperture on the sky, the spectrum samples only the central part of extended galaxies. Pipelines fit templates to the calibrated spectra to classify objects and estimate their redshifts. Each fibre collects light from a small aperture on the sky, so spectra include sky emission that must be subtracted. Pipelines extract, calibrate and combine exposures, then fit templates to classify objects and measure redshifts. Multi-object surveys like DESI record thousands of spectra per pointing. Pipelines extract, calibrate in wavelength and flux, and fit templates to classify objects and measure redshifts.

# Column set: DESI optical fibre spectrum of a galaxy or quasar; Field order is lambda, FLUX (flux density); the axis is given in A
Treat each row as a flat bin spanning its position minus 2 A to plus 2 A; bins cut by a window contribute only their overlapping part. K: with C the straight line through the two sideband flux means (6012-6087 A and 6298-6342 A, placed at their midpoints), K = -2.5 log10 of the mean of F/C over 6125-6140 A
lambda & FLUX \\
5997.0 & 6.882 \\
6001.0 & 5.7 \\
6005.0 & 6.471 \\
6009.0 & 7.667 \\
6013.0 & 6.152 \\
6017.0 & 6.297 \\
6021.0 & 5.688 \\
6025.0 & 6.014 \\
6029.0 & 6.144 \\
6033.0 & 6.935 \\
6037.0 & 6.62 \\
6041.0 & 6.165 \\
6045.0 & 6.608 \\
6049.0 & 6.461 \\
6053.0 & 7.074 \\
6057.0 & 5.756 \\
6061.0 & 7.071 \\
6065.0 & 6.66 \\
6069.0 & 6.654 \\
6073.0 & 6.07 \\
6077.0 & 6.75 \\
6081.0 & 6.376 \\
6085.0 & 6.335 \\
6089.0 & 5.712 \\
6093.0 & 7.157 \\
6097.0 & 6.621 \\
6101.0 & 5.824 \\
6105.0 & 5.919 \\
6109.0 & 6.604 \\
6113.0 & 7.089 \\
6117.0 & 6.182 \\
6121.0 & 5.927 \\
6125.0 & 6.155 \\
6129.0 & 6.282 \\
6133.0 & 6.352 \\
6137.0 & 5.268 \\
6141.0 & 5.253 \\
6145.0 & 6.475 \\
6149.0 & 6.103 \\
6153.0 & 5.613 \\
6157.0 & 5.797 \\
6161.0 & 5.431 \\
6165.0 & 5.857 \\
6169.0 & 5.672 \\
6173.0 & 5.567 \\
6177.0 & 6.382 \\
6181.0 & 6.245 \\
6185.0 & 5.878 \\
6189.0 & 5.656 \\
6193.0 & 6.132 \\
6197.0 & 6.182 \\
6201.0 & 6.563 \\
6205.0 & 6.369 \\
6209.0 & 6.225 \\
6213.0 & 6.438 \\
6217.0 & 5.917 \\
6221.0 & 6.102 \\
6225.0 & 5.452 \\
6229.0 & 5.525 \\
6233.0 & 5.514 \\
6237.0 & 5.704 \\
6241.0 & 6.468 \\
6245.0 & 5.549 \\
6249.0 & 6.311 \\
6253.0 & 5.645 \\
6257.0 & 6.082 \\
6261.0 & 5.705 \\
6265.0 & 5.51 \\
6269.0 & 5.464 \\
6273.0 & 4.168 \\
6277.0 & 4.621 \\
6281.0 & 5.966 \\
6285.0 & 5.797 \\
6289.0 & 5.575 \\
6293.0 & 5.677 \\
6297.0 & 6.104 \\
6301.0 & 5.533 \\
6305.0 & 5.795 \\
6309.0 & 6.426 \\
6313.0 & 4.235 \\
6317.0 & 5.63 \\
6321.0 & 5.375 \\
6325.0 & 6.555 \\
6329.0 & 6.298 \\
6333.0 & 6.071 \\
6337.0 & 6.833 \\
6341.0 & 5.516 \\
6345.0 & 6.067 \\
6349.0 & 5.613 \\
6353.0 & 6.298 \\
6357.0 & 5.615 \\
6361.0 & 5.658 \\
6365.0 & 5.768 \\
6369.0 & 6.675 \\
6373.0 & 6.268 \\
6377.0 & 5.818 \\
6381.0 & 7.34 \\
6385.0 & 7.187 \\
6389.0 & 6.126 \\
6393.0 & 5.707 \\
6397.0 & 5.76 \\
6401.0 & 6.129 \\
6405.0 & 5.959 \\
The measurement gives 0.05 mag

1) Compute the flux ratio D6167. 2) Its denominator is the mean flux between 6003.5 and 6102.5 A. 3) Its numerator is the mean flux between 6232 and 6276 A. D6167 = 0.9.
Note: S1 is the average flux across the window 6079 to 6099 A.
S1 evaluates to 6.44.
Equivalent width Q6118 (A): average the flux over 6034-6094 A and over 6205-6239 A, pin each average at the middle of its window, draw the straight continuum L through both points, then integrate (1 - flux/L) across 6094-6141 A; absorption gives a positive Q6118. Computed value 0.8 A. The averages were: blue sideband 6.49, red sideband 5.89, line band 6.18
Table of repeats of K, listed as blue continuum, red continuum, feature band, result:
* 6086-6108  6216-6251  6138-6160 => 0.055 mag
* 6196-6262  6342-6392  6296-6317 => 0.092 mag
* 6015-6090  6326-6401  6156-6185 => 0.080 mag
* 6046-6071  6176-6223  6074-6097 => 0.011 mag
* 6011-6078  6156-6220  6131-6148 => 0.055 mag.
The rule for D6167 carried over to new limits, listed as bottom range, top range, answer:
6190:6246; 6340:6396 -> 1.02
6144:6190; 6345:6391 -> 1.06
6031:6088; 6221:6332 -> 0.87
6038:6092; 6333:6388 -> 0.96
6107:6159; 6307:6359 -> 0.97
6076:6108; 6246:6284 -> 0.87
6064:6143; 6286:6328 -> 0.91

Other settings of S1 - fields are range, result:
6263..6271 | 5.49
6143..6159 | 6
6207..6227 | 6.03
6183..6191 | 5.77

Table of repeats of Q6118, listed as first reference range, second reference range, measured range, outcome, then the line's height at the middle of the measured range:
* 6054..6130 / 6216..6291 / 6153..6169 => 1.0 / 6.06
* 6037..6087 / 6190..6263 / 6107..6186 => 2.9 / 6.24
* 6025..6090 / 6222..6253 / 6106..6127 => -0.4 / 6.24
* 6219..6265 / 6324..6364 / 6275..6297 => 1.2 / 5.91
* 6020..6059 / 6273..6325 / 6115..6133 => -0.2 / 6.1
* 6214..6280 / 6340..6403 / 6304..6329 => 0.8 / 5.89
